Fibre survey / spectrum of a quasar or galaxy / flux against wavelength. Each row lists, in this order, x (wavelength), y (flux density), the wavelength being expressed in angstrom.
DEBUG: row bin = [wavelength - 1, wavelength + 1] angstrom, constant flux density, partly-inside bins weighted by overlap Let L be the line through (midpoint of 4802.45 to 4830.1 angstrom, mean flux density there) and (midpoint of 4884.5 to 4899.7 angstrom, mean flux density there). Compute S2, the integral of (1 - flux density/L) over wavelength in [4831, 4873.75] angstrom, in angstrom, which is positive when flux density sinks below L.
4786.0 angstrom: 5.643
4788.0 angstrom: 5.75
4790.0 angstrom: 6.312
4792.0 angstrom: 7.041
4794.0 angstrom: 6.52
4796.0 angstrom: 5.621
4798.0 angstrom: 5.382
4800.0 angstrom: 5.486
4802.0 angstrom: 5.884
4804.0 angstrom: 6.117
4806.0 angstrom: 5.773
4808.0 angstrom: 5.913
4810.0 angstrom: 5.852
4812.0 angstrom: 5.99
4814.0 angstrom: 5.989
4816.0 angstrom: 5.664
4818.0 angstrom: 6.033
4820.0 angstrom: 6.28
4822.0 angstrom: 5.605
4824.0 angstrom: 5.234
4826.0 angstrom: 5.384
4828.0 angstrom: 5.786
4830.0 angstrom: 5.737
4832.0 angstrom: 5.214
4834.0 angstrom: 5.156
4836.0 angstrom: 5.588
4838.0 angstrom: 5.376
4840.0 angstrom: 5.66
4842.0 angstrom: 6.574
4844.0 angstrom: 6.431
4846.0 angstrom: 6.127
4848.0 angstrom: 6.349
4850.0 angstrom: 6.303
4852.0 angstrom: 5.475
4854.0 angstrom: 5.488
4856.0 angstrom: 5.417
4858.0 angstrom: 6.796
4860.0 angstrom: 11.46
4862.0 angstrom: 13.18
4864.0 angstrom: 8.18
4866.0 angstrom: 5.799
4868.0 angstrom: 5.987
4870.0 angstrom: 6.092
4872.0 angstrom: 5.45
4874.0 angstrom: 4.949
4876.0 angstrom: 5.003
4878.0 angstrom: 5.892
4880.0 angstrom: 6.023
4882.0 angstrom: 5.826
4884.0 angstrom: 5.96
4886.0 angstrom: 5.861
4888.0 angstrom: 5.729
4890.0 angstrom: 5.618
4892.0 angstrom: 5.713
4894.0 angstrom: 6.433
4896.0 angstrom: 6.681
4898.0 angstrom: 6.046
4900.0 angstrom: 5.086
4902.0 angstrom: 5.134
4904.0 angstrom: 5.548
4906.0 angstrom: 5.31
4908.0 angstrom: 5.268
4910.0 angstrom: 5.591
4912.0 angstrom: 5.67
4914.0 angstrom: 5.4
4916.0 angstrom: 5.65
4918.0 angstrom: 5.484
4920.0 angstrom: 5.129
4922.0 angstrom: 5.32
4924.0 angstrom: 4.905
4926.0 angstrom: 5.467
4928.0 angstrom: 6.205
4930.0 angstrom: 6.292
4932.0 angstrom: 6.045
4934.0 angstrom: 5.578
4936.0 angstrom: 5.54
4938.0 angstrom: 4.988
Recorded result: -4.8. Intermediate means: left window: 5.82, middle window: 6.55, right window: 5.97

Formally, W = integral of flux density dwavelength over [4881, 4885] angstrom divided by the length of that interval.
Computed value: 5.89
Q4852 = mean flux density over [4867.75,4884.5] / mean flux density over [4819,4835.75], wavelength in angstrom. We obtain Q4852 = 1.0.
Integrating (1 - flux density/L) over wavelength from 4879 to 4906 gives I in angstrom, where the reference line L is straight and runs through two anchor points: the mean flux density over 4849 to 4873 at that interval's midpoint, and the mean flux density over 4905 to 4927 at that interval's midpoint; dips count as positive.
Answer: 1.4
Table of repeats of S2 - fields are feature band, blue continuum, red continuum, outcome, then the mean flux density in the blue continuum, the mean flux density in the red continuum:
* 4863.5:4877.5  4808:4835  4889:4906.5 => -0.3 angstrom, 5.69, 5.74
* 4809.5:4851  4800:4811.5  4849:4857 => -0.4 angstrom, 5.87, 5.67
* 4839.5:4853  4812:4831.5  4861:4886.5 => -0.1 angstrom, 5.74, 6.49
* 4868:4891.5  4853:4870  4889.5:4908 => 3.5 angstrom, 7.69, 5.71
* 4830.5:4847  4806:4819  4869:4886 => 0.1 angstrom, 5.9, 5.66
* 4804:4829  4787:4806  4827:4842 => -0.1 angstrom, 6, 5.57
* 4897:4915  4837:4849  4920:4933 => 1.0 angstrom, 6.09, 5.66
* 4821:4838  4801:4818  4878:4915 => 1.2 angstrom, 5.91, 5.72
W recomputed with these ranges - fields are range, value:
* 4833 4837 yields 5.37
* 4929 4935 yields 5.97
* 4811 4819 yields 5.92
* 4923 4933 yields 5.78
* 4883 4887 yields 5.91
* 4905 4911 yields 5.39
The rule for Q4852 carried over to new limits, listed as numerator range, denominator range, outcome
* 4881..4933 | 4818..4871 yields 0.89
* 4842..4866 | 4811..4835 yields 1.28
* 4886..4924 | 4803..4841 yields 0.98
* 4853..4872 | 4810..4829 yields 1.30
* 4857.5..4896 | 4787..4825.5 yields 1.12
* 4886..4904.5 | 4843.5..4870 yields 0.81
